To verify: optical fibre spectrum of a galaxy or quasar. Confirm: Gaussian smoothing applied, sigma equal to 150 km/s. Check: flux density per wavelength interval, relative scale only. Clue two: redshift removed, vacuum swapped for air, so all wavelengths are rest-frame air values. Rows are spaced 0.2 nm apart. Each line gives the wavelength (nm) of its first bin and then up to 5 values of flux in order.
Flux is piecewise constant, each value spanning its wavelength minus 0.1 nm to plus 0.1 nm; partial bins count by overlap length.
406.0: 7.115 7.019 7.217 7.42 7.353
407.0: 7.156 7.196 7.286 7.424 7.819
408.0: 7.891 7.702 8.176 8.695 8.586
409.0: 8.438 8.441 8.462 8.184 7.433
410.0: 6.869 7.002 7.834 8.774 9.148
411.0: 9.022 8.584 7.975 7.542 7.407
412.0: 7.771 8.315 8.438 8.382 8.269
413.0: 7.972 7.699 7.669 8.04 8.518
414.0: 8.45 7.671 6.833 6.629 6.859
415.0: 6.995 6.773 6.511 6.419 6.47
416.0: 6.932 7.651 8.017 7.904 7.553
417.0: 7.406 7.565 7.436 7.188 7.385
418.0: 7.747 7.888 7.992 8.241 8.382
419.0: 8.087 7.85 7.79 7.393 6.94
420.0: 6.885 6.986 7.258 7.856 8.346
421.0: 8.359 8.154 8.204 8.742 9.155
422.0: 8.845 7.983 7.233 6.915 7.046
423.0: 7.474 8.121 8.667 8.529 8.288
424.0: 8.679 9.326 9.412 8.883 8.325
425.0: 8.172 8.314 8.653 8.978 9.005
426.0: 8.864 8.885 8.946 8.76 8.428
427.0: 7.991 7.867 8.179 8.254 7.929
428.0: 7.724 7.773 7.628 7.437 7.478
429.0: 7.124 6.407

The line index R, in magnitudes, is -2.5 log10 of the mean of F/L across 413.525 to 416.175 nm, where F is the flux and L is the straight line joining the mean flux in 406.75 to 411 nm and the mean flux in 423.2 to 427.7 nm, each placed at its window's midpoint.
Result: 0.14 mag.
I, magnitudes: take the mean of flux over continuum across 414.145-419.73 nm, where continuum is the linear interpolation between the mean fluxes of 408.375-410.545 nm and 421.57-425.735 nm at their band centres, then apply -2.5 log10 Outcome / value 0.111 mag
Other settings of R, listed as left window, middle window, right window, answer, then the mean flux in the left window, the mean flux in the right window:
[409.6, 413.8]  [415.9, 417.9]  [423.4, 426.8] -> 0.11 mag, 8.02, 8.74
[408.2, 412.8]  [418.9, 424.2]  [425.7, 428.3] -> 0.05 mag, 8.15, 8.35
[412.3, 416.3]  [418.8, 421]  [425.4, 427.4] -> 0.05 mag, 7.46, 8.61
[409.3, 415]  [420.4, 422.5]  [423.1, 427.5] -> 0.02 mag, 7.9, 8.6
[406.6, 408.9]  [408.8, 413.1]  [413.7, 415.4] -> -0.08 mag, 7.74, 7.29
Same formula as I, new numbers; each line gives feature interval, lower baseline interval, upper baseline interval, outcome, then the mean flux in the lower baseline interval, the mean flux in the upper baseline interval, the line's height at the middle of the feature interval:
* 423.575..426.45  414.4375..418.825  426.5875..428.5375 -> -0.12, 7.34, 8.01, 7.85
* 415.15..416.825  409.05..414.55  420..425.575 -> 0.14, 8.02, 8.21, 8.09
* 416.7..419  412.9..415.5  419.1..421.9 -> -0.01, 7.43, 7.85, 7.68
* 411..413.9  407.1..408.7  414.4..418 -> -0.09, 7.77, 7.17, 7.44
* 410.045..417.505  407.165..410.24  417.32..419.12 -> 0.02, 7.88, 7.82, 7.85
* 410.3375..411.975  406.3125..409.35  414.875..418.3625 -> -0.09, 7.8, 7.29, 7.61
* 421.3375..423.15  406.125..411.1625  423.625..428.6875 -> 0.05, 7.88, 8.43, 8.31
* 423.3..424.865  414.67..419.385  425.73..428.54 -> -0.10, 7.45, 8.28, 8.03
